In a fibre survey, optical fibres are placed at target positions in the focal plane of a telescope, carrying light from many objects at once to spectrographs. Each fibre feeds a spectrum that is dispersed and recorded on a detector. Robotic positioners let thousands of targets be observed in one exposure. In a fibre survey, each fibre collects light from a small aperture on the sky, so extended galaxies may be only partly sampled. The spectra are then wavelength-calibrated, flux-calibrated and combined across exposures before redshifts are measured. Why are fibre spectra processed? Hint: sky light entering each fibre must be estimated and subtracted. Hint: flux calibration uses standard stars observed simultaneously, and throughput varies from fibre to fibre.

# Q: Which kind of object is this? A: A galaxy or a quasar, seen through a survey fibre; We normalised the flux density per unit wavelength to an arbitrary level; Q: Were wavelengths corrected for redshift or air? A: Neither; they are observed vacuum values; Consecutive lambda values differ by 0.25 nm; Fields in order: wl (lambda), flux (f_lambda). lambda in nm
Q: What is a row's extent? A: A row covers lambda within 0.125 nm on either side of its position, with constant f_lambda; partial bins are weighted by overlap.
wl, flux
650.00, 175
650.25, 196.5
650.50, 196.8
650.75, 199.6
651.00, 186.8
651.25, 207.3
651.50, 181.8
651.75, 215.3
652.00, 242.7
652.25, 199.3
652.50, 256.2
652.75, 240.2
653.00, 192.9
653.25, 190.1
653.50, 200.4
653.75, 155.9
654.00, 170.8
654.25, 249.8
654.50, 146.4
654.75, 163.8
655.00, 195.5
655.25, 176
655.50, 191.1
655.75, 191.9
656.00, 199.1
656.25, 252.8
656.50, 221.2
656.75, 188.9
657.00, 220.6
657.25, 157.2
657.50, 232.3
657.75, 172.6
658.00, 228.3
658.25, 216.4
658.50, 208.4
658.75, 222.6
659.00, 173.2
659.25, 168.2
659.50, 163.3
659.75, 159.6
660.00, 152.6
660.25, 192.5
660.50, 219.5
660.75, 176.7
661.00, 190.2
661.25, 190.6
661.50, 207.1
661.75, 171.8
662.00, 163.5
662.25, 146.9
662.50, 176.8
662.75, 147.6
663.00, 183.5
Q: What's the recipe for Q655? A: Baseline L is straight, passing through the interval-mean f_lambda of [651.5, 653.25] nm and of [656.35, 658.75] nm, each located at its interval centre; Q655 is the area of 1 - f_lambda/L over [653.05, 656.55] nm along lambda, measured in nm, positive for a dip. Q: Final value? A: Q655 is 0.33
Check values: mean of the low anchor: 219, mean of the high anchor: 207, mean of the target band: 193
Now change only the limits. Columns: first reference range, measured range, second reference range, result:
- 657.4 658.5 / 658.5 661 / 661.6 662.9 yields 0.105 nm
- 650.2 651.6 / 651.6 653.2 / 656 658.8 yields -0.191 nm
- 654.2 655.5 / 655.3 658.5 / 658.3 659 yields -0.146 nm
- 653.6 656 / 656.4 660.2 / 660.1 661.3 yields -0.062 nm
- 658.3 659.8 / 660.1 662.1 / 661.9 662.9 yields -0.229 nm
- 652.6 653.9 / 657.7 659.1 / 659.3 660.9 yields -0.183 nm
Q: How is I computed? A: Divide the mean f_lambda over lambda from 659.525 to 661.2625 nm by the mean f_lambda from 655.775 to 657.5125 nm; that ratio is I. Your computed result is 0.87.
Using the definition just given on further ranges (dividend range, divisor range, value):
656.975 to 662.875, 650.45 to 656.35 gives 0.93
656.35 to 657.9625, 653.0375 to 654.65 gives 1.08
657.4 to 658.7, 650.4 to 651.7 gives 1.08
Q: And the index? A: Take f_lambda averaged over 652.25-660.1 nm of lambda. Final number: 196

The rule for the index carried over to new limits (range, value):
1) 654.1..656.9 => 198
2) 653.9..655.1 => 185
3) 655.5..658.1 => 206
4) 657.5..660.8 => 191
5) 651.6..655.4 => 200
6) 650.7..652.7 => 213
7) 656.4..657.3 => 200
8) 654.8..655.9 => 187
